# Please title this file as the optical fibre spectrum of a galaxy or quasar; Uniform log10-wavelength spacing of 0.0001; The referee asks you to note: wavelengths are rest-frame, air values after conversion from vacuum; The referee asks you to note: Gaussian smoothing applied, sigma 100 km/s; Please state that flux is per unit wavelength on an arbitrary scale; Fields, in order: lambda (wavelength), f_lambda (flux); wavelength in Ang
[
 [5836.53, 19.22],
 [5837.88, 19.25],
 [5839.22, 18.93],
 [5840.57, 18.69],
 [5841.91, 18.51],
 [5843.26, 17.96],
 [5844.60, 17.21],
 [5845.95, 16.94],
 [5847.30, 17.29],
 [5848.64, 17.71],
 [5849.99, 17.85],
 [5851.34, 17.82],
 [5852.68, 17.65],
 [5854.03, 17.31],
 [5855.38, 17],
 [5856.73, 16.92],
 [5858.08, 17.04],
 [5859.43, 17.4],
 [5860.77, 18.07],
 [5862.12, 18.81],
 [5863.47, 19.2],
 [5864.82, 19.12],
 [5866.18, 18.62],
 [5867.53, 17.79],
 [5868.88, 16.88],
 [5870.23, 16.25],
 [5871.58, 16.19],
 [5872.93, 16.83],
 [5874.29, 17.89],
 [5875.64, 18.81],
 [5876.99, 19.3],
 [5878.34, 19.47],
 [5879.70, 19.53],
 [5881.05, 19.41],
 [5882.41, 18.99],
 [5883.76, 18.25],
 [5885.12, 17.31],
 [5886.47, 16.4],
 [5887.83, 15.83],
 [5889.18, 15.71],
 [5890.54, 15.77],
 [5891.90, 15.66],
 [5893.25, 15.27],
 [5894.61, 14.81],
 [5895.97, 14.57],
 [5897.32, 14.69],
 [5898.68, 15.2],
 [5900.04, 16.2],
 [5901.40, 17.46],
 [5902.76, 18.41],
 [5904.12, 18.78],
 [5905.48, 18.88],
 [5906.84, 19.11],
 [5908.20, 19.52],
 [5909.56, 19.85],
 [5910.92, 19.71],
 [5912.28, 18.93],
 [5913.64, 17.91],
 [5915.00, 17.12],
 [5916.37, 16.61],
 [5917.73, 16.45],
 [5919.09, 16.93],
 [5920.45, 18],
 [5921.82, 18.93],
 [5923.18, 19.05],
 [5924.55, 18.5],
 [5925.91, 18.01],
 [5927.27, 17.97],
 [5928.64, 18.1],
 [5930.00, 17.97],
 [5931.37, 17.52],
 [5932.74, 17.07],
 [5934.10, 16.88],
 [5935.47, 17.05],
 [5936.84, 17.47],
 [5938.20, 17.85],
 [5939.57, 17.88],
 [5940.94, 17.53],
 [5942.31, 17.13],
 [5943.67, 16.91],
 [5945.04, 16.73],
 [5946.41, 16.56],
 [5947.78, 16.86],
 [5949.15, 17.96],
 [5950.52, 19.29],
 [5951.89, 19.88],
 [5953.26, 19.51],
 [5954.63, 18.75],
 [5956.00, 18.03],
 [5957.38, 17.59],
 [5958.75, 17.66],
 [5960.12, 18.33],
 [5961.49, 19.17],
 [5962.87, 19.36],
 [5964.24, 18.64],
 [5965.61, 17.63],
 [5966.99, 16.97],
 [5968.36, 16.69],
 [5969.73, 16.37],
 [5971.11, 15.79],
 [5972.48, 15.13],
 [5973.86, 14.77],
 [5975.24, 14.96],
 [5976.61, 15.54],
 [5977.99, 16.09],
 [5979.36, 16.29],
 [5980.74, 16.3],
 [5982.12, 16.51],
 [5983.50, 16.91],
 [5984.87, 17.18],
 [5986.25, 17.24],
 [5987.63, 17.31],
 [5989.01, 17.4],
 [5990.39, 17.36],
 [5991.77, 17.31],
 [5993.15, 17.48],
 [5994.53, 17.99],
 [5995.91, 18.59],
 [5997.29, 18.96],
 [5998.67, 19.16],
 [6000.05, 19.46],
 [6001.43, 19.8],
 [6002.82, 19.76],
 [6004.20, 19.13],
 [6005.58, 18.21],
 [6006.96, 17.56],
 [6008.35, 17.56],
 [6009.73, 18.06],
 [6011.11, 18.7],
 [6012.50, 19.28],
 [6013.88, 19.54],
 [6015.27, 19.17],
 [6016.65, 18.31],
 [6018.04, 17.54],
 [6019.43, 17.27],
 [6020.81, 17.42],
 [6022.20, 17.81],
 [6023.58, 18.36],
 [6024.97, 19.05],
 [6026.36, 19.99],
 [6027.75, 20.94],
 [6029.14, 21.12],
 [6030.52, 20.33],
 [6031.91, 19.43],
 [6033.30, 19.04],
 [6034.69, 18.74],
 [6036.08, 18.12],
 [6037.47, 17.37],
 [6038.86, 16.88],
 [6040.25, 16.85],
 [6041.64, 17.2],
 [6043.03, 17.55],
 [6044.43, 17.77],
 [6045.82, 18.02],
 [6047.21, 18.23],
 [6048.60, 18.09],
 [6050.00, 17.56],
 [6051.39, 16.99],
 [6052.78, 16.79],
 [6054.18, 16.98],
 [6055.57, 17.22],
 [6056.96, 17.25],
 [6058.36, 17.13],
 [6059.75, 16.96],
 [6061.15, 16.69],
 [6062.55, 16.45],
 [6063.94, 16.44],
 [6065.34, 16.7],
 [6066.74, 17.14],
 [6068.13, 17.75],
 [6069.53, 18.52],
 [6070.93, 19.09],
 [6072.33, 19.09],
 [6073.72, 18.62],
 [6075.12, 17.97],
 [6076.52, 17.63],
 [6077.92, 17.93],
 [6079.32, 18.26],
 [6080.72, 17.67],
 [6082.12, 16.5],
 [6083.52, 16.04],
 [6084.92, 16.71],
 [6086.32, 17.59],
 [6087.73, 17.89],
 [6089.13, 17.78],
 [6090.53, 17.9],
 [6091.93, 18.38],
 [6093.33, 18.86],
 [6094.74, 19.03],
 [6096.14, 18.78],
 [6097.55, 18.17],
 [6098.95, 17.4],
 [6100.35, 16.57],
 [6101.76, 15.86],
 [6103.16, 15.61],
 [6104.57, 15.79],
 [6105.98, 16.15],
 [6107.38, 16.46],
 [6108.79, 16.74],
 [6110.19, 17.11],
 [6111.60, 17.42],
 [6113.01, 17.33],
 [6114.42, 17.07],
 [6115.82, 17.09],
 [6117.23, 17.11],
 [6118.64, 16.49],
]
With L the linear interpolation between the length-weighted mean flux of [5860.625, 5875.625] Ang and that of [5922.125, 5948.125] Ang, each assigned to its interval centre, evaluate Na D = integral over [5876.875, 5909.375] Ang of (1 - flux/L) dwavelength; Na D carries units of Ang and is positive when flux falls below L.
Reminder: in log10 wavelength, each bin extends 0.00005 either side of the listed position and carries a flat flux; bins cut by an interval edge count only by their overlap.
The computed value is 0.81 Ang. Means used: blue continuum 17.8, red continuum 17.6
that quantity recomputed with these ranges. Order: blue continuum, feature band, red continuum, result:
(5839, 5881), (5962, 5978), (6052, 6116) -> 1.0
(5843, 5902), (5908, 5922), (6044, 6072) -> -0.6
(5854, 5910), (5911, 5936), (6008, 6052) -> -0.1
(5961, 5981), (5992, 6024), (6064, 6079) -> -2.5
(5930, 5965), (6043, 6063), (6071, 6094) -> 0.6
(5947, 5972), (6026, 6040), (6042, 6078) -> -1.1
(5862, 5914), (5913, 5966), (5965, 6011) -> -1.2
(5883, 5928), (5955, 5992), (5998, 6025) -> 2.3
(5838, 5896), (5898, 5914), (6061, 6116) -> -0.7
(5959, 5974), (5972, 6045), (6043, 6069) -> -3.0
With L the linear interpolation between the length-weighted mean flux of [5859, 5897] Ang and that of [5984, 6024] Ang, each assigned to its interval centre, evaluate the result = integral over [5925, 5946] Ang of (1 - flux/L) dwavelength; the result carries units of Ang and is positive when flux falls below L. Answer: 0.4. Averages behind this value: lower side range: 17.4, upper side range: 18.2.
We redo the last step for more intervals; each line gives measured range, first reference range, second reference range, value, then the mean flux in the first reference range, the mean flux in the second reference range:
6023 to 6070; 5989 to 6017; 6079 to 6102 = 0.5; 18.5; 17.6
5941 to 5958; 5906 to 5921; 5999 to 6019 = 0.4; 18.2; 18.7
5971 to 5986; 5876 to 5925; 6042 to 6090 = 1.3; 17.6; 17.5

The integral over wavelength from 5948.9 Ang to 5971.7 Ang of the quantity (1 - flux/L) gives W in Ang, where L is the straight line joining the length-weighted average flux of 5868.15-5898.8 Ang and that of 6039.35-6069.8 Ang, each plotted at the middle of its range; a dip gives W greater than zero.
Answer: -1.4 Ang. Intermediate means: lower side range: 16.9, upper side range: 17.3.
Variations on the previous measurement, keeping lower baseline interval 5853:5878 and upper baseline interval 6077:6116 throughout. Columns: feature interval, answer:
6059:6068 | 0.3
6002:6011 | -0.5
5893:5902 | 1.1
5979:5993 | 0.4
